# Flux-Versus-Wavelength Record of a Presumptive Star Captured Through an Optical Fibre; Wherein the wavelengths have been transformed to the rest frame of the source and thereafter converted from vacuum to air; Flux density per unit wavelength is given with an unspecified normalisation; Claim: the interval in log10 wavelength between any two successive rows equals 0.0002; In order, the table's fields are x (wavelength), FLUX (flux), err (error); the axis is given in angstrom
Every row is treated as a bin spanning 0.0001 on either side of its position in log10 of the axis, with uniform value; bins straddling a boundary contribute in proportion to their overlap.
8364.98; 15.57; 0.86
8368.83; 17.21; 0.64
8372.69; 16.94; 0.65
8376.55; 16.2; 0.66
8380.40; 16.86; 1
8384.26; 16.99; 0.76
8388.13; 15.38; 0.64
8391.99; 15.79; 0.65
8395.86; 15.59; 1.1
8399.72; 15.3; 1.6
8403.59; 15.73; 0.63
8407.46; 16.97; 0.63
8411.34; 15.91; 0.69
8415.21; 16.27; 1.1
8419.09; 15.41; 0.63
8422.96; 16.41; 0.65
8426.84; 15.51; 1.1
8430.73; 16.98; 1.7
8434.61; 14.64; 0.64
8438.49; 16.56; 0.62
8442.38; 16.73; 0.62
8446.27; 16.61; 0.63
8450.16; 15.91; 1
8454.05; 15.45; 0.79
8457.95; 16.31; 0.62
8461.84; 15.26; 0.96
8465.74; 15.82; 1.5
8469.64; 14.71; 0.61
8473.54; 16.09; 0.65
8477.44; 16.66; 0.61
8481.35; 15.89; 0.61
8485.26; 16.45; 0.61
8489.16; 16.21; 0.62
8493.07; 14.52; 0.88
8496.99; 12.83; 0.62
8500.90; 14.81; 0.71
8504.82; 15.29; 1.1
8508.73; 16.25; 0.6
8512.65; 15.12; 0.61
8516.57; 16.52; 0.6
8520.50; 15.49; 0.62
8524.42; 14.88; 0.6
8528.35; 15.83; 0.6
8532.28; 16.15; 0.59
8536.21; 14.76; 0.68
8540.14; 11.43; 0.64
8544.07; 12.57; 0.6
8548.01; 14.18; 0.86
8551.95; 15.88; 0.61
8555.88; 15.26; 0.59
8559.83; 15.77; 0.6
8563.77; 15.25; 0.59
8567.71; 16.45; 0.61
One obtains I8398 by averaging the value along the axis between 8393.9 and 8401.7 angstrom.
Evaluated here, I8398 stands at 15.5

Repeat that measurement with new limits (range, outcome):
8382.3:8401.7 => 15.8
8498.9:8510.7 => 15.4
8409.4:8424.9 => 16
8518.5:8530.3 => 15.4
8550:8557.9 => 15.6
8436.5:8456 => 16.2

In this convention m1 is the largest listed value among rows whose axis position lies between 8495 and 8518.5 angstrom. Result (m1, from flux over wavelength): 16.52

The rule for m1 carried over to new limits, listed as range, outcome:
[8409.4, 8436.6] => 16.98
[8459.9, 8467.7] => 15.82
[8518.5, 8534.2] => 16.15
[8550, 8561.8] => 15.88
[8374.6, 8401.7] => 16.99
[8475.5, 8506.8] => 16.66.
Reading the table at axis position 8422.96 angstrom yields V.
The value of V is 16.41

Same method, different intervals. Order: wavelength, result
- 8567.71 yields 16.45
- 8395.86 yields 15.59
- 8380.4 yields 16.86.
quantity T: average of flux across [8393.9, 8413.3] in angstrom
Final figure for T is 15.9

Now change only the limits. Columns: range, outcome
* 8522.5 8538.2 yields 15.4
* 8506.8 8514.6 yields 15.7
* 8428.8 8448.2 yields 16.3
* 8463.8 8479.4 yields 15.8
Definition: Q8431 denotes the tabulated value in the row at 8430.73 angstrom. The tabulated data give 16.98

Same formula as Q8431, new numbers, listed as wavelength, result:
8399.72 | 15.3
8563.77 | 15.25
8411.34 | 15.91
